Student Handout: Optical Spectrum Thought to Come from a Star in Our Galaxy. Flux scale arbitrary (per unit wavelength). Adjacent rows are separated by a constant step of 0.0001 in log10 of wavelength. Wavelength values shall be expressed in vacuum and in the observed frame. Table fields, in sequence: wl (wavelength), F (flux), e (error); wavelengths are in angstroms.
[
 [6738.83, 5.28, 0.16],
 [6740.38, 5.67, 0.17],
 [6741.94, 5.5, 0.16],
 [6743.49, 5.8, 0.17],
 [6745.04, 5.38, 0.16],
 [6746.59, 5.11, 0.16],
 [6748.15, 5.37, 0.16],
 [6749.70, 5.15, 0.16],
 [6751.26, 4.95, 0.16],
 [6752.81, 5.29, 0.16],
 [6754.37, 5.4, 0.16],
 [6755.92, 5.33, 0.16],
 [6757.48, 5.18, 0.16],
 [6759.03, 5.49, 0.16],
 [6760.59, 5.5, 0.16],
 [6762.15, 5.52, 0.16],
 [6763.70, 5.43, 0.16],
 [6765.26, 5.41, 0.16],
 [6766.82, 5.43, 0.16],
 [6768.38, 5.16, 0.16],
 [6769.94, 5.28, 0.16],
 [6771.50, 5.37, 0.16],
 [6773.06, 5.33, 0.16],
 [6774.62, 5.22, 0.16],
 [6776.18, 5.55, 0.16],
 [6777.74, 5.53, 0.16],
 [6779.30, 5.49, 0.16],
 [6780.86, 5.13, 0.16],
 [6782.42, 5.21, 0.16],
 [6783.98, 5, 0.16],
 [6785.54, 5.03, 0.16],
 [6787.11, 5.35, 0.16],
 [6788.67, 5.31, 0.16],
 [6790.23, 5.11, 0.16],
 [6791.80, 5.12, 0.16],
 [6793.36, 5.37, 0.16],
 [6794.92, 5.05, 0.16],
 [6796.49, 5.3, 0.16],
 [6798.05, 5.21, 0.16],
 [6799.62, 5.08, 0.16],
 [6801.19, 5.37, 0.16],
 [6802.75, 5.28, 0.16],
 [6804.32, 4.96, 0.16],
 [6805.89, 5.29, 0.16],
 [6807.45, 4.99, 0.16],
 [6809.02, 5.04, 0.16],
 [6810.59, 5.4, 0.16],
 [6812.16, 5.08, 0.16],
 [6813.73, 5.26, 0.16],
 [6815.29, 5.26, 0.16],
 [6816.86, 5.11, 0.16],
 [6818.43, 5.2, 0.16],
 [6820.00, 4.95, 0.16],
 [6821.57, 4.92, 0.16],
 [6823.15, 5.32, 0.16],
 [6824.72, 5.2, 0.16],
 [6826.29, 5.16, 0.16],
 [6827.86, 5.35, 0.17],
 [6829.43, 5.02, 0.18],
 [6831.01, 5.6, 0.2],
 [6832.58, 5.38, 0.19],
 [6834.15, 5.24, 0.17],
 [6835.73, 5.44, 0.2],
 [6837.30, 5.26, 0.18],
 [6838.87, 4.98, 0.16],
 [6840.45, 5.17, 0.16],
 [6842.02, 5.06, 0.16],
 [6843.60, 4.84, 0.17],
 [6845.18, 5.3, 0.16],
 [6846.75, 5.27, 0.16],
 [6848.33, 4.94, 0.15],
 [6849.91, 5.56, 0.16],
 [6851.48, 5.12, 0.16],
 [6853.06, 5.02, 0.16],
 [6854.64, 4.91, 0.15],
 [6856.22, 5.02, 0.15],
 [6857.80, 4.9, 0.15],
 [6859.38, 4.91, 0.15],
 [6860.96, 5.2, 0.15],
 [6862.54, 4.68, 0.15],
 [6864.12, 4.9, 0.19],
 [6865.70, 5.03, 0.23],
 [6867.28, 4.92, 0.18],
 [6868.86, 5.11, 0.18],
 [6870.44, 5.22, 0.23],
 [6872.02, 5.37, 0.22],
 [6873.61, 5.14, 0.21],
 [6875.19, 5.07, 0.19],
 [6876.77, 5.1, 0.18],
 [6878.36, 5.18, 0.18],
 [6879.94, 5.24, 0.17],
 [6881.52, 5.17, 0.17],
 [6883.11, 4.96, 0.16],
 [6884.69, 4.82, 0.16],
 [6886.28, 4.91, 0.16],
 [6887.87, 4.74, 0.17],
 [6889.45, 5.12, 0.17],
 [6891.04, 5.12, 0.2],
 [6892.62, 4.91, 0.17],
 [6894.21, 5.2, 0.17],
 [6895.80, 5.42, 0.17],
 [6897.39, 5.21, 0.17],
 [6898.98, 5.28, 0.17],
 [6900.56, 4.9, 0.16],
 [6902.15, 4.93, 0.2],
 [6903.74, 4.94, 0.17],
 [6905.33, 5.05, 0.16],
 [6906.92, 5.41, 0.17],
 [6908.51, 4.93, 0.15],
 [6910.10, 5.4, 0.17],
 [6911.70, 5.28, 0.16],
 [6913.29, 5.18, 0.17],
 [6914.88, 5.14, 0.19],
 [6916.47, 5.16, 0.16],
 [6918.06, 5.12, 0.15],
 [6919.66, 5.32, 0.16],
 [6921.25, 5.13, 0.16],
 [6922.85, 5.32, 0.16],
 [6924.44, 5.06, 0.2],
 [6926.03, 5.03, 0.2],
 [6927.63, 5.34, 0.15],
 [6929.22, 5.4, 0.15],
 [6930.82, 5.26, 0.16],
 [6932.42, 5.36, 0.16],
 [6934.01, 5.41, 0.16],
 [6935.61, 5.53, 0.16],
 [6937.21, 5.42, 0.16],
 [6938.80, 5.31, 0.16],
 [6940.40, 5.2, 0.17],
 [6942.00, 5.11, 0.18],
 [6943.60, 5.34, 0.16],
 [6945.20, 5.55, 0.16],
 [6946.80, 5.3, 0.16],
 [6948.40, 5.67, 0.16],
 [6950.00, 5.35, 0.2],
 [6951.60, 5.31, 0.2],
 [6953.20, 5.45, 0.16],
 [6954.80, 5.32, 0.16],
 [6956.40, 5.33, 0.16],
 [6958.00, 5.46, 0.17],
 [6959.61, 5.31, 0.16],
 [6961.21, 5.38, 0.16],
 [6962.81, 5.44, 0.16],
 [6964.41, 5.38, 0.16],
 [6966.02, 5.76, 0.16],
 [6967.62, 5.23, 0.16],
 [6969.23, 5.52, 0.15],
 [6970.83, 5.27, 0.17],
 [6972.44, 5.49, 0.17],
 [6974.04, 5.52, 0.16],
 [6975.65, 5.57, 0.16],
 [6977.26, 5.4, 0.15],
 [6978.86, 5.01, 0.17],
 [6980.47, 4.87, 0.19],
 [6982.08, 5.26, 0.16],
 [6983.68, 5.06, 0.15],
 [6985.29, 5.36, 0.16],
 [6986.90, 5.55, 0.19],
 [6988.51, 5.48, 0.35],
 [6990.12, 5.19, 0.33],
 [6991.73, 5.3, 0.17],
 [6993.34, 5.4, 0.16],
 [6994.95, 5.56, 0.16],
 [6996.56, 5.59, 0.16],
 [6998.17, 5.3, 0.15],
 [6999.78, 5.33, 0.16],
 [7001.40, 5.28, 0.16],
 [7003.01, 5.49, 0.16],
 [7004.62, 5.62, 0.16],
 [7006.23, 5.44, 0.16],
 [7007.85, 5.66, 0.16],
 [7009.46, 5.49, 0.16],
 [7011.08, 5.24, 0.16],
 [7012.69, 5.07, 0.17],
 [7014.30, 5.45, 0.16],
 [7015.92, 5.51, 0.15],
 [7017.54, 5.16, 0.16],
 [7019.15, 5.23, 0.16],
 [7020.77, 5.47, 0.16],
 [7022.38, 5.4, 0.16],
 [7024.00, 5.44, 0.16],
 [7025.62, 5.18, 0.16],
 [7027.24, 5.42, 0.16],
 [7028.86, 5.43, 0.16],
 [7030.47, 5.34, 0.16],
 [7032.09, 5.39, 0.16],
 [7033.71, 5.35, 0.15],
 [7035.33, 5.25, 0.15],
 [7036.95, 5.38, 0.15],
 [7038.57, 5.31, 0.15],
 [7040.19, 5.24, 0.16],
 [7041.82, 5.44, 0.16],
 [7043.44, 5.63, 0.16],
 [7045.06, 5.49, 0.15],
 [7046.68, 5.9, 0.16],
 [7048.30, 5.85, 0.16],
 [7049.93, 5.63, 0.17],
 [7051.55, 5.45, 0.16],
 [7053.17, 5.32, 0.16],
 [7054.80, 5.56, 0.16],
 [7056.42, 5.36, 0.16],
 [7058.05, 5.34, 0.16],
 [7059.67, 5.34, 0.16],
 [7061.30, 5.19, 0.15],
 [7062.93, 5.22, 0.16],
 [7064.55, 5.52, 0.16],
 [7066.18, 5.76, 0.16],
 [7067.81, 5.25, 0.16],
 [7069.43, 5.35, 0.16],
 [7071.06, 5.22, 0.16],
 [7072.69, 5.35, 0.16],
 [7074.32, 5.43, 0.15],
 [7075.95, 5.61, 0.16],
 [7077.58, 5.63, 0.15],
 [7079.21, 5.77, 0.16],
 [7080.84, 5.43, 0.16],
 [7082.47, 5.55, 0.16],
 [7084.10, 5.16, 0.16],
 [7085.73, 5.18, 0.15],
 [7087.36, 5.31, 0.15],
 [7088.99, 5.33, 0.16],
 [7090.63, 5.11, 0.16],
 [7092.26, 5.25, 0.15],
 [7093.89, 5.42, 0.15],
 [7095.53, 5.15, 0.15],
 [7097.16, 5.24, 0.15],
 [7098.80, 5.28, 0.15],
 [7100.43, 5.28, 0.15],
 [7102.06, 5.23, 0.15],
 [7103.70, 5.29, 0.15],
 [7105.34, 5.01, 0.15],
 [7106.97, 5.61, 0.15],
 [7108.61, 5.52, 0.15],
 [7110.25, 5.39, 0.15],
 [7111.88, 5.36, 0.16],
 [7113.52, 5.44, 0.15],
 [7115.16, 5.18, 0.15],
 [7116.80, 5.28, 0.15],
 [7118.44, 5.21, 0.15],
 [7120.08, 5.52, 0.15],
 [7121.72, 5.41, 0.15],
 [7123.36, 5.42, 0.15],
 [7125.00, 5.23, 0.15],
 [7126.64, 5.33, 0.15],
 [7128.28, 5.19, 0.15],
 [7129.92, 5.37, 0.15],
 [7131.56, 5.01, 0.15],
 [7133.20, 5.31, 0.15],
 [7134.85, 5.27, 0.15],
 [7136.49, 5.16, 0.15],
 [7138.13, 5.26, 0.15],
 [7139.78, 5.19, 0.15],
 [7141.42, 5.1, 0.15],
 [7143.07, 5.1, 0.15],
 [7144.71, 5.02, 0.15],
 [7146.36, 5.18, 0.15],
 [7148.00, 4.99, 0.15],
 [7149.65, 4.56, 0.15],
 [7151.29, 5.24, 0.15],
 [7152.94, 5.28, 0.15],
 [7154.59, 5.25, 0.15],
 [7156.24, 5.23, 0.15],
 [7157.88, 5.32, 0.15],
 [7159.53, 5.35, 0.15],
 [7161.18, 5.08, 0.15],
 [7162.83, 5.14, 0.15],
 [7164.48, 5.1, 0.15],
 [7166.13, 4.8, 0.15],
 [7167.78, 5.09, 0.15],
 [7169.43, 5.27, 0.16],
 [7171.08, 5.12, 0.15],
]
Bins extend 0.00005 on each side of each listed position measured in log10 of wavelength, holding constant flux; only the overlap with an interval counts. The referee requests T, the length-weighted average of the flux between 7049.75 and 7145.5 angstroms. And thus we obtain 5.33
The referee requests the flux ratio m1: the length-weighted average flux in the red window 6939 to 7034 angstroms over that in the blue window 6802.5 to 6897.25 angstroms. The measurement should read 1.05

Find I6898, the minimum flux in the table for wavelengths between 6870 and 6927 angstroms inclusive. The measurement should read 4.74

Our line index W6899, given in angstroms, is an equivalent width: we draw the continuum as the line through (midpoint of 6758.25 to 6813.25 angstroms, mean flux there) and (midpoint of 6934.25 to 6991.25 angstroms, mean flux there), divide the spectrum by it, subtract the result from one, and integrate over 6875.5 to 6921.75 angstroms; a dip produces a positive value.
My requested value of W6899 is 1.9 angstroms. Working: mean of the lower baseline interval 5.27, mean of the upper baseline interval 5.36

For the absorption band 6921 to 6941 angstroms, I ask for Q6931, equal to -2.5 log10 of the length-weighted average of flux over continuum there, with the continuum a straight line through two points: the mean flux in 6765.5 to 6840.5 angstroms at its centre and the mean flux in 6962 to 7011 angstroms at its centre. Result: 0.01 mag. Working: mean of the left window 5.23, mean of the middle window 5.3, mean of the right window 5.39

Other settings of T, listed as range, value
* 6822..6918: 5.12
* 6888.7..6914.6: 5.14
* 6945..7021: 5.38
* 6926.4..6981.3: 5.37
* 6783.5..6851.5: 5.19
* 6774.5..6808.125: 5.23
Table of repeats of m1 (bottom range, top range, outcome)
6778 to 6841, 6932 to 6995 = 1.03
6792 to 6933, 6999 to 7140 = 1.04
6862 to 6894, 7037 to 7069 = 1.08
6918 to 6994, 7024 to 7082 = 1.02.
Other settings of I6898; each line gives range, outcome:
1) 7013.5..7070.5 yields 5.16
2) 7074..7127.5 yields 5.01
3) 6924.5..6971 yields 5.03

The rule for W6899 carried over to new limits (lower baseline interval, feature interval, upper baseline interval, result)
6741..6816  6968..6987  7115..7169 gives -0.3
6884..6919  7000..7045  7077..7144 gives -1.4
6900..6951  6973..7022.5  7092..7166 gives -1.1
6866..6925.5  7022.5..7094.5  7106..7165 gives -2.9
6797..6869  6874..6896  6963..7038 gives 0.6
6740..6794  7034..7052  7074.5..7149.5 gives -0.7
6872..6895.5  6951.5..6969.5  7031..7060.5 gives -0.5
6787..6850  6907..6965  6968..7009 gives 0.2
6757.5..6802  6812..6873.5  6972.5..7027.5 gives 2.1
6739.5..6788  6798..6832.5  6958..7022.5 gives 1.0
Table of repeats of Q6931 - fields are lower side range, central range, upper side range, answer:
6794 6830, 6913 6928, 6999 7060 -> 0.02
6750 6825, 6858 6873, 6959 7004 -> 0.05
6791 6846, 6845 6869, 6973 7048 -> 0.04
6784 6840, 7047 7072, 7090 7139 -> -0.03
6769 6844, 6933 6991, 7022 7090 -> 0.00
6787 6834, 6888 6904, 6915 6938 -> 0.03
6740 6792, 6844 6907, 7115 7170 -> 0.04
